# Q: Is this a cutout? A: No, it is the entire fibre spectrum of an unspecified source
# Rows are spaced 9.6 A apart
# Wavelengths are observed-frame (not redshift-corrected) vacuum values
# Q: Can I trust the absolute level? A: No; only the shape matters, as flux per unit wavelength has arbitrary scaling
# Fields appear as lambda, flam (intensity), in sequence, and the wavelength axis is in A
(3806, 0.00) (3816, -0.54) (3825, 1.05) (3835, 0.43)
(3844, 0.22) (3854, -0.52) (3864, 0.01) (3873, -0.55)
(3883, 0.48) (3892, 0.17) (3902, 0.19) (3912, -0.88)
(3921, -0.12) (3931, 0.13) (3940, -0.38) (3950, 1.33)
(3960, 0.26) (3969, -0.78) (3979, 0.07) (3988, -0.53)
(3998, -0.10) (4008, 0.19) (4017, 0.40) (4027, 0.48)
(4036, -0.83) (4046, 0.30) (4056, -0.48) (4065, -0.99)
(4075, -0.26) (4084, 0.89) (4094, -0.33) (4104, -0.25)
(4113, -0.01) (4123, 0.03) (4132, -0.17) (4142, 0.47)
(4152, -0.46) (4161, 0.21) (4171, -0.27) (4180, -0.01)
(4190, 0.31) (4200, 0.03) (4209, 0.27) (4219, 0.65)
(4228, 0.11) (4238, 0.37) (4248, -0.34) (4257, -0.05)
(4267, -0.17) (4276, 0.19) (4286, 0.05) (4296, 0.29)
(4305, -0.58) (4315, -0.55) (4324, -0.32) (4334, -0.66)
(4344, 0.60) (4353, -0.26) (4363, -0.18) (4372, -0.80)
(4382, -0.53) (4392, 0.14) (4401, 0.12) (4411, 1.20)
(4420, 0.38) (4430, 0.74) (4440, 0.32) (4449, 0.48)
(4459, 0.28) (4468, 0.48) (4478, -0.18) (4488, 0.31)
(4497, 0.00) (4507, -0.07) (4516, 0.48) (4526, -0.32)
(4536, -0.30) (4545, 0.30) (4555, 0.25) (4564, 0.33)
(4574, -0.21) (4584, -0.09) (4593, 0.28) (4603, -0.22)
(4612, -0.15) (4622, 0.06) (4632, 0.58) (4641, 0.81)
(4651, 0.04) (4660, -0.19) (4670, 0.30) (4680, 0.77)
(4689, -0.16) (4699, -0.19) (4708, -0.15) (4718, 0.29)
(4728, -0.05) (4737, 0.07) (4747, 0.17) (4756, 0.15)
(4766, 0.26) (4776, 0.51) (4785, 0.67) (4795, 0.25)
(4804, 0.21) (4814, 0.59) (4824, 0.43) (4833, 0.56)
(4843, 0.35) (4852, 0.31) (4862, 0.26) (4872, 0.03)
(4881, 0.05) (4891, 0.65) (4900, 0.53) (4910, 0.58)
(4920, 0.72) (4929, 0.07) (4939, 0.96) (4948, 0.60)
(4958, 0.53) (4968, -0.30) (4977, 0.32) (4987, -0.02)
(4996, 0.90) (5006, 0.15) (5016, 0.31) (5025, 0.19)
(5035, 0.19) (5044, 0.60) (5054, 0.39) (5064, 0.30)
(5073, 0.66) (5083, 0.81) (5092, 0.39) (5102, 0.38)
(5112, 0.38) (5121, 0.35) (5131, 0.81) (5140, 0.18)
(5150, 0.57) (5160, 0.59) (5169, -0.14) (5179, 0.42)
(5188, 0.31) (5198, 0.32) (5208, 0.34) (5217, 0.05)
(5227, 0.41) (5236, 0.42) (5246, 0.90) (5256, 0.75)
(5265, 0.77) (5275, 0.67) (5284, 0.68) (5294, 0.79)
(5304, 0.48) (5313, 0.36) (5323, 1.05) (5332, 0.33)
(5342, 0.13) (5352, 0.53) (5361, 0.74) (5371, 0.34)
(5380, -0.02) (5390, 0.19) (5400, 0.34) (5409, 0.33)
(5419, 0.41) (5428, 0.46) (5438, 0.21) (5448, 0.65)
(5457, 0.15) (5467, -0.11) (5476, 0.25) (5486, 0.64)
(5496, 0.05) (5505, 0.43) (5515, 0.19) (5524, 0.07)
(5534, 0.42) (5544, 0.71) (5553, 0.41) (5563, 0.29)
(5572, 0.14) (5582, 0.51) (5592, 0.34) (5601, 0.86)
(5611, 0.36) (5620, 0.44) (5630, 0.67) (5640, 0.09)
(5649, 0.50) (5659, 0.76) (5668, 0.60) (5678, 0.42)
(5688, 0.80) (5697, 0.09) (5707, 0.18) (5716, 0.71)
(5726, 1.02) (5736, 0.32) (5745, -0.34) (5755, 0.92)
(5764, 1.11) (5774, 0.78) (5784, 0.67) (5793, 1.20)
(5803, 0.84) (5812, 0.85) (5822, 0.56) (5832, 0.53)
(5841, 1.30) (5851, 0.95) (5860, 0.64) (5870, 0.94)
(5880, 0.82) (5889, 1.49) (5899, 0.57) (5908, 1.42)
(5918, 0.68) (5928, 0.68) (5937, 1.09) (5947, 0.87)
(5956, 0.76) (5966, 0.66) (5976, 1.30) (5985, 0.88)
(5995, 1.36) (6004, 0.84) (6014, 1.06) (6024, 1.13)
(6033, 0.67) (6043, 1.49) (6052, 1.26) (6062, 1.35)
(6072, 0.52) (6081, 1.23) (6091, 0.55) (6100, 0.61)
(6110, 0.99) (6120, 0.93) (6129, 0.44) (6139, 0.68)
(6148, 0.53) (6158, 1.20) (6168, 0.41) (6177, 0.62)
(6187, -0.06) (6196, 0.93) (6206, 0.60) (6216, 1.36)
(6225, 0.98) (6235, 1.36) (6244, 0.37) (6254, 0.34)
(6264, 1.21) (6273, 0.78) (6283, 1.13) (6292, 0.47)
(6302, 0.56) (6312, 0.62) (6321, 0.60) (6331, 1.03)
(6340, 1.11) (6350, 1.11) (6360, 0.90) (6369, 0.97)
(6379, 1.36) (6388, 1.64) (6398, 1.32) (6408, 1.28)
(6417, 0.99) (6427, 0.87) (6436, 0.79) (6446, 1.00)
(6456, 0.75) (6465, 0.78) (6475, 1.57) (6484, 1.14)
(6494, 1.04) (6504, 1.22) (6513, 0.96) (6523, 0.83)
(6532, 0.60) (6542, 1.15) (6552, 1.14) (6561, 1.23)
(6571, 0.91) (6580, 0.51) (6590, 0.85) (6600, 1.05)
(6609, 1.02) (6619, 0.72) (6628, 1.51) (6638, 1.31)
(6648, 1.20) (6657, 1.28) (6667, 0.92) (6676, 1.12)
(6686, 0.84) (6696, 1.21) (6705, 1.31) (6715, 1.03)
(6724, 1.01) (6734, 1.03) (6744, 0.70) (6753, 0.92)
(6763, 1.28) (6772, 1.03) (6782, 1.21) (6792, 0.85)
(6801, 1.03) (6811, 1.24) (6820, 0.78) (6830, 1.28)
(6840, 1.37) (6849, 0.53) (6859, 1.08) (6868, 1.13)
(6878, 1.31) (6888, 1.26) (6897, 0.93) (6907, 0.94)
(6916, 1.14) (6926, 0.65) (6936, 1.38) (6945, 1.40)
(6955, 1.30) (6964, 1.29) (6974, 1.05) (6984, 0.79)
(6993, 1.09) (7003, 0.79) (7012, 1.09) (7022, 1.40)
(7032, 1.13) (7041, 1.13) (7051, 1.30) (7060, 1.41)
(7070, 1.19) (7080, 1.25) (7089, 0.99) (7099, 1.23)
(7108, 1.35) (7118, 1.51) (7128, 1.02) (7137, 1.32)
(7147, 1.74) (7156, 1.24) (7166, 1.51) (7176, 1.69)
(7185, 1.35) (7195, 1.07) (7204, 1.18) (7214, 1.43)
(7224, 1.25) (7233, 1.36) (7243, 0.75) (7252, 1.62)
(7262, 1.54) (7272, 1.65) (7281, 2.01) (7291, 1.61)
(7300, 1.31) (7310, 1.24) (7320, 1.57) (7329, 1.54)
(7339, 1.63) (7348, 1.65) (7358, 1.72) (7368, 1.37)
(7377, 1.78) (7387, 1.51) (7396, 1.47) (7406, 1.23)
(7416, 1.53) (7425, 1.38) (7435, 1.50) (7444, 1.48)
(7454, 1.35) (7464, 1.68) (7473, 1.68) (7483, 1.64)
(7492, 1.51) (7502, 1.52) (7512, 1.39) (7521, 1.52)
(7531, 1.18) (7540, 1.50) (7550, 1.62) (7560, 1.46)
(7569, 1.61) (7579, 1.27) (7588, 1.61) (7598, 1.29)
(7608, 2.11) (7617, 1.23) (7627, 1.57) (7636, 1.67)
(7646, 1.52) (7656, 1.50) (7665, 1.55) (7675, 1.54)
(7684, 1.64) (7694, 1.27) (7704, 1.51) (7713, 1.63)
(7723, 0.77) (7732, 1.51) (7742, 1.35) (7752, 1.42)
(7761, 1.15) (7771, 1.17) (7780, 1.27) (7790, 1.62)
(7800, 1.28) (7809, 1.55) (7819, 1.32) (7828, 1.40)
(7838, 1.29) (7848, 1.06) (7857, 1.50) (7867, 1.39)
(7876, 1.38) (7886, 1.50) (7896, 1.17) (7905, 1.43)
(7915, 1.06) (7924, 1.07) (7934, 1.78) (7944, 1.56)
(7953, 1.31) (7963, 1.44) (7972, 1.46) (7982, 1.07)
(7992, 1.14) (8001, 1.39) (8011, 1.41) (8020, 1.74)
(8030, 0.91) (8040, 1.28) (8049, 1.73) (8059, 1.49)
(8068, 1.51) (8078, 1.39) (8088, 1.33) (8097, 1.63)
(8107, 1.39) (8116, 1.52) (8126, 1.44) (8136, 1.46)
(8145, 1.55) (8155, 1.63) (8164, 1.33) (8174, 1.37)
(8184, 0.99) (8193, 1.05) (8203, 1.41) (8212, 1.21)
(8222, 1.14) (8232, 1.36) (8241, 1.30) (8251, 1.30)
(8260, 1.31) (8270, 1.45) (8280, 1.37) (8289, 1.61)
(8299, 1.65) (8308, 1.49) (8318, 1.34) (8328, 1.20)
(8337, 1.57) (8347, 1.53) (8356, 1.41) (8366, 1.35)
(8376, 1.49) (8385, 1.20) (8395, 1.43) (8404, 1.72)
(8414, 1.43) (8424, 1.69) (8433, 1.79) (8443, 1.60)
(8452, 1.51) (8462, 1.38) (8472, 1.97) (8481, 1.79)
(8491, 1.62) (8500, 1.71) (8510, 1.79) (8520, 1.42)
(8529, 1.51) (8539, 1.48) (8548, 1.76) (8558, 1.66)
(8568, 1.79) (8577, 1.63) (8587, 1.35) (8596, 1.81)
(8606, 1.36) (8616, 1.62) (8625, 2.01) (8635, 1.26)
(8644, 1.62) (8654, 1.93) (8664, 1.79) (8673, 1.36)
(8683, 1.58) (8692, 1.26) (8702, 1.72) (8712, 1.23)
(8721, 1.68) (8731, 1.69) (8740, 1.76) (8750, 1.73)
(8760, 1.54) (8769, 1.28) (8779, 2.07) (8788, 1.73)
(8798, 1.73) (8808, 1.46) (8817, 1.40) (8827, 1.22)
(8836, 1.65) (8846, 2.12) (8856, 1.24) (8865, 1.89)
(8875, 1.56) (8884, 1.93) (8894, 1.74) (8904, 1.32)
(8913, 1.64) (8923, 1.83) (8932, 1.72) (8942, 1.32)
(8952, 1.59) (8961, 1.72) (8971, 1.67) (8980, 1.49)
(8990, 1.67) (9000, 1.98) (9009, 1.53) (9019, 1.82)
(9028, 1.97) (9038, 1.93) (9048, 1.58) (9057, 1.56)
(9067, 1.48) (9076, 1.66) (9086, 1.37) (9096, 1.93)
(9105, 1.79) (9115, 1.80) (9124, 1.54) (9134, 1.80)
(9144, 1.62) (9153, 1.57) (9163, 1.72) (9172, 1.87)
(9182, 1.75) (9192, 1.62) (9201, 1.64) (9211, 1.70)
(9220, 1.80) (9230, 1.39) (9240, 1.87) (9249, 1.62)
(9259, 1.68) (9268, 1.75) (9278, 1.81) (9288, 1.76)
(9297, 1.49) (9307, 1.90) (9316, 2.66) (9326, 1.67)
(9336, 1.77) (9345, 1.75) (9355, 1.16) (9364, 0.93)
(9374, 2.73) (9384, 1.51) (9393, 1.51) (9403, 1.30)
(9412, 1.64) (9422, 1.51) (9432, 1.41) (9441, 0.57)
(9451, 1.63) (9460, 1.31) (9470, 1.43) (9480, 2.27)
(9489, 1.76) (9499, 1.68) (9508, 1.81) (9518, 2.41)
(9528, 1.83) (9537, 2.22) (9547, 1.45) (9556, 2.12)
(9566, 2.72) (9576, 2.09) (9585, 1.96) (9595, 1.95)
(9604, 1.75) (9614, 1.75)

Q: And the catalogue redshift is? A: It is 0.59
